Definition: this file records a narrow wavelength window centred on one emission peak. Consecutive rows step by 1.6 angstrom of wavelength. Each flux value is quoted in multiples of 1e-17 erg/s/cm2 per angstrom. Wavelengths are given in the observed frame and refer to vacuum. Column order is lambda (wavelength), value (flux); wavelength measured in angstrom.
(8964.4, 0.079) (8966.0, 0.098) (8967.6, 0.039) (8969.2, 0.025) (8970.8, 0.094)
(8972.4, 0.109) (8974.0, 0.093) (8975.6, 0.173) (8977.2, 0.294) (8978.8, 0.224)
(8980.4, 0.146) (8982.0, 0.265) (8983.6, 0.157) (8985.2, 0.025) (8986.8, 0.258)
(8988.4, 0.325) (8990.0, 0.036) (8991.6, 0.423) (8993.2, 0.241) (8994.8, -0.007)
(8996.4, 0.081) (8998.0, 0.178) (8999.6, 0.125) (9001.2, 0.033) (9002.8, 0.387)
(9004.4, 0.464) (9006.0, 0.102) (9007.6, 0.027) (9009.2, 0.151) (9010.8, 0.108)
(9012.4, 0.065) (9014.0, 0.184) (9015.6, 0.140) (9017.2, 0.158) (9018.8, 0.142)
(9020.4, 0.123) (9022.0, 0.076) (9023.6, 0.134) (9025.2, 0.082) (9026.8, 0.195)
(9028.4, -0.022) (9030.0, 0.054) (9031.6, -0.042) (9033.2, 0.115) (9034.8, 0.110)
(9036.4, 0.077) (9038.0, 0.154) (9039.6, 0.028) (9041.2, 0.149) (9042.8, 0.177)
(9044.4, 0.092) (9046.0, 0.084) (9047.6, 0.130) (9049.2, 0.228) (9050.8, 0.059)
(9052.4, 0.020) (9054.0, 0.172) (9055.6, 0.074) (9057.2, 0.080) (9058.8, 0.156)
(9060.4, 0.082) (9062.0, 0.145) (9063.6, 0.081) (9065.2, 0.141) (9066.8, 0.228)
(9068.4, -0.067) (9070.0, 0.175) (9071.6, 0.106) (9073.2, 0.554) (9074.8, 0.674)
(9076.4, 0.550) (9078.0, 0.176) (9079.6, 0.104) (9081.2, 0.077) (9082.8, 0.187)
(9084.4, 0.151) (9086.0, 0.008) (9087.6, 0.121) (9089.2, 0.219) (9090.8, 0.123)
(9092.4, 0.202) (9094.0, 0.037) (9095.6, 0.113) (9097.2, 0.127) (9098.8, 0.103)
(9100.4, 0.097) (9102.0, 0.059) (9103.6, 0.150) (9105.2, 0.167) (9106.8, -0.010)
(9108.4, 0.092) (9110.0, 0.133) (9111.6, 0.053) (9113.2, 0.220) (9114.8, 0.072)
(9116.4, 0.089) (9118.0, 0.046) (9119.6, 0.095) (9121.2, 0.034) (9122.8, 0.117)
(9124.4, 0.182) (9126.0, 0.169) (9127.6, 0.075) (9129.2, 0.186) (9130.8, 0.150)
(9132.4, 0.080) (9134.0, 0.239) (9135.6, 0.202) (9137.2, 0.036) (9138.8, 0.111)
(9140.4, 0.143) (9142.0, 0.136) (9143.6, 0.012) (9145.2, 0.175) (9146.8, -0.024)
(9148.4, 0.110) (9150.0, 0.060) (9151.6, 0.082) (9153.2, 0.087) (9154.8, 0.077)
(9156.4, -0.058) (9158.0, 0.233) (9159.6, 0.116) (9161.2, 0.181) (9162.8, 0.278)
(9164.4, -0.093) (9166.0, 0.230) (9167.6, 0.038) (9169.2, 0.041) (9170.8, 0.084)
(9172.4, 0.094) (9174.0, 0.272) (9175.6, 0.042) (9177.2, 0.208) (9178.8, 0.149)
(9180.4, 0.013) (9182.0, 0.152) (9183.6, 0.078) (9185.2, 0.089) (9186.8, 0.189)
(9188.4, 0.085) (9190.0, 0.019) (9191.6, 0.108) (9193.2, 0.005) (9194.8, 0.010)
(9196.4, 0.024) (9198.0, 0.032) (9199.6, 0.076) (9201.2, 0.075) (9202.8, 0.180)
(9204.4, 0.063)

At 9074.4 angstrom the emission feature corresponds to H-beta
